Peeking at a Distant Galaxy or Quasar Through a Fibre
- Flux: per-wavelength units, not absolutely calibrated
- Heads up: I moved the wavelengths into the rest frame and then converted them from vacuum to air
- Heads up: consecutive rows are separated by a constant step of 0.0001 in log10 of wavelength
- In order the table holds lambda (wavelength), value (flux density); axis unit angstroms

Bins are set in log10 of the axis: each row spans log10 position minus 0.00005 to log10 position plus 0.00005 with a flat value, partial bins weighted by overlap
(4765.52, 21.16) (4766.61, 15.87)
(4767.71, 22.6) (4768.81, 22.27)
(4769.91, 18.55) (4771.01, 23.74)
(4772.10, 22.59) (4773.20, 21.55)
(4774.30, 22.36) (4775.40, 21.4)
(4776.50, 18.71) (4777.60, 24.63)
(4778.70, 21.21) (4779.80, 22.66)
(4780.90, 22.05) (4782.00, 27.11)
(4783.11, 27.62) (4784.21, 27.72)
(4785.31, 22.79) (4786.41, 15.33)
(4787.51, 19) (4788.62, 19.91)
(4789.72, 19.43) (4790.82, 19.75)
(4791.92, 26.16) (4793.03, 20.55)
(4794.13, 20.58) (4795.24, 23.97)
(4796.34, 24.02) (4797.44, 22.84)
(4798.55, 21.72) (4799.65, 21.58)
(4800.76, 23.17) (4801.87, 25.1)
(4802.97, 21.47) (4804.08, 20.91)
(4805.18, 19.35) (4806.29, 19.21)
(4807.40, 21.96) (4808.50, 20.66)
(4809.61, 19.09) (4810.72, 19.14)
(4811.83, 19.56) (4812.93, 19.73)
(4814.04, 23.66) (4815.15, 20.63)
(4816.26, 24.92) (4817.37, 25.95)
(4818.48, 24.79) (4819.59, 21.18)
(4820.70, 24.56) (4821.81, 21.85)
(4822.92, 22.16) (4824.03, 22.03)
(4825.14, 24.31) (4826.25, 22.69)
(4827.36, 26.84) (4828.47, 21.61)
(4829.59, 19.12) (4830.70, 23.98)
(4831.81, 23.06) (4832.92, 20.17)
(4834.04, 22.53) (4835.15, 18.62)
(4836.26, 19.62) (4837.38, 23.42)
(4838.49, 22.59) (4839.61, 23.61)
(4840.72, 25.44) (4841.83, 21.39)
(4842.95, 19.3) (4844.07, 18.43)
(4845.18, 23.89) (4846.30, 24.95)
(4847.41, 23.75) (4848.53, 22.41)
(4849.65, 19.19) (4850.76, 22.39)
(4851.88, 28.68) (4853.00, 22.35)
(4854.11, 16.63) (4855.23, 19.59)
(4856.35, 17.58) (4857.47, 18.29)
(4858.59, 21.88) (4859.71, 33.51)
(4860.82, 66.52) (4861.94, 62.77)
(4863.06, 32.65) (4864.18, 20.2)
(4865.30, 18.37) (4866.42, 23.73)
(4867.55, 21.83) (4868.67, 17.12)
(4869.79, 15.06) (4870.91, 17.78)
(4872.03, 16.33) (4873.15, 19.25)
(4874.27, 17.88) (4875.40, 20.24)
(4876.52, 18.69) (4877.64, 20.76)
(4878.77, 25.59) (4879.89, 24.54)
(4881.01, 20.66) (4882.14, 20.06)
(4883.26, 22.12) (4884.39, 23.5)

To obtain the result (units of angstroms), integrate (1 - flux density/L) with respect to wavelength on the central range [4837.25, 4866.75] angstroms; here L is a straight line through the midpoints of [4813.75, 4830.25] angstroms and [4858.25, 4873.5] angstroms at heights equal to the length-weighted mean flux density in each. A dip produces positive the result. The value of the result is 0.78 angstroms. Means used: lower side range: 23.1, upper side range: 27.8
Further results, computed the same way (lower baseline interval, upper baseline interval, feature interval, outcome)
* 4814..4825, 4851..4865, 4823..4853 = 4.32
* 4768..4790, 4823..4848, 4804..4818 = 0.66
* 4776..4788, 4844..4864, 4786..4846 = 7.58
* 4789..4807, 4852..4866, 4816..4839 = 2.43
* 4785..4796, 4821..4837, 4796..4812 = -0.08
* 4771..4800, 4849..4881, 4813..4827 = -0.04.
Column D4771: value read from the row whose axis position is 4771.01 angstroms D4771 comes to 23.74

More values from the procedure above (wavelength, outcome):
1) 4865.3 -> 18.37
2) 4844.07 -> 18.43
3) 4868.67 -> 17.12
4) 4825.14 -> 24.31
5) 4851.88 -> 28.68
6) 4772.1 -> 22.59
